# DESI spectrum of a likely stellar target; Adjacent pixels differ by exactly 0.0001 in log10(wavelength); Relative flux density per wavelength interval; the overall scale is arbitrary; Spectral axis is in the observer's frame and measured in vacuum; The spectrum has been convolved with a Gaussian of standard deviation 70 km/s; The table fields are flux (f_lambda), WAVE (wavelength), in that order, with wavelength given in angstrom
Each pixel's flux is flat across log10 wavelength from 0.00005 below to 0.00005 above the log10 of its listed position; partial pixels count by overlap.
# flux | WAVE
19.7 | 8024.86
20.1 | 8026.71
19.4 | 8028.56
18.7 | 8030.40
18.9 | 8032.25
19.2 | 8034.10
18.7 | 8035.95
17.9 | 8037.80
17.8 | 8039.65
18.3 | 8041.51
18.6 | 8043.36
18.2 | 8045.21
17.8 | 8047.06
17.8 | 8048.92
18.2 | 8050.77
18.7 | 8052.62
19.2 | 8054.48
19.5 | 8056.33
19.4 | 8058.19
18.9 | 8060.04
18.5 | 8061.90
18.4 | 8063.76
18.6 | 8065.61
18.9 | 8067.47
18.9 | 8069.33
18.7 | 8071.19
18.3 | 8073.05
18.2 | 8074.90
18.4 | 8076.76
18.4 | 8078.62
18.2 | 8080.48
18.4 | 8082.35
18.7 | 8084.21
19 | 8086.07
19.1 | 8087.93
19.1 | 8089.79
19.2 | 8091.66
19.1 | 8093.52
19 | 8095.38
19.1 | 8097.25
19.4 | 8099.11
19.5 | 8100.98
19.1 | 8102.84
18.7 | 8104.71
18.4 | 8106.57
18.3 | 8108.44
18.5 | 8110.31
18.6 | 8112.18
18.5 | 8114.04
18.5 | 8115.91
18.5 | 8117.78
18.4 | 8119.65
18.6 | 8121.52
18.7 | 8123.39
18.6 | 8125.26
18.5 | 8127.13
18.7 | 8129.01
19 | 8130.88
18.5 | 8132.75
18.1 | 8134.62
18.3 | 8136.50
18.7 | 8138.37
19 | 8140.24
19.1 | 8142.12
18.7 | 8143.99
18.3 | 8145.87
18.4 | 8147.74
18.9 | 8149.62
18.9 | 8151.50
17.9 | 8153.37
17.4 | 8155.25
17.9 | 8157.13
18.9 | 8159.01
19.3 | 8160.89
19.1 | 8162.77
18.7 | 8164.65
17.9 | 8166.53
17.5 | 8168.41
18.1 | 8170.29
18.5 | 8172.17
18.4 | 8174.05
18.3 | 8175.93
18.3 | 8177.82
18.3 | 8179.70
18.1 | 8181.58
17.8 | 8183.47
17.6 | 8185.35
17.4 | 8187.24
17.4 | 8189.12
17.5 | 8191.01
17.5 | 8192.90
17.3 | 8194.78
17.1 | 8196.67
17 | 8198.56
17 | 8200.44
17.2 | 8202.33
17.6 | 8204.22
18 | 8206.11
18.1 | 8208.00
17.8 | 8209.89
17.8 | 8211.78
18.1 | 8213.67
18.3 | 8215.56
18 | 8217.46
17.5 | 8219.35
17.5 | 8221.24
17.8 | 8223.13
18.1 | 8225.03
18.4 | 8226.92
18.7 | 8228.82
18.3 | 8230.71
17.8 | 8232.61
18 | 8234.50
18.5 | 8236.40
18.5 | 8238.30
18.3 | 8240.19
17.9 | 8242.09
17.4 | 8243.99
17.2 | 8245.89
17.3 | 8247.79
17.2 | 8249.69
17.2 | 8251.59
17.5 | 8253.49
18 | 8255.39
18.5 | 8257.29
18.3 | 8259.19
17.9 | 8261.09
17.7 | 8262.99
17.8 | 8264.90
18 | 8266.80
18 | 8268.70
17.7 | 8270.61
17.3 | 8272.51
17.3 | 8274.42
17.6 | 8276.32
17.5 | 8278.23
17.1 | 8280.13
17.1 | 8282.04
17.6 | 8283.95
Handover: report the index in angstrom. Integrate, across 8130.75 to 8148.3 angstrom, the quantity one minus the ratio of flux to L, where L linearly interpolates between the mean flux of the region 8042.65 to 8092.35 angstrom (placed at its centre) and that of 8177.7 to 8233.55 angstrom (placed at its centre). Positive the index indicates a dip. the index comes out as -0.4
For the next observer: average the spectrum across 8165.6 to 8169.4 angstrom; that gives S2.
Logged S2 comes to 17.7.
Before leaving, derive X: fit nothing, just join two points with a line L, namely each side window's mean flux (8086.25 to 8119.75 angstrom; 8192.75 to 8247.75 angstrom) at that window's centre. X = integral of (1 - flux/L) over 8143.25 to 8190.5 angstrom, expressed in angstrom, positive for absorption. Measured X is 0.1 angstrom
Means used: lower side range 18.8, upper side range 17.8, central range 18.2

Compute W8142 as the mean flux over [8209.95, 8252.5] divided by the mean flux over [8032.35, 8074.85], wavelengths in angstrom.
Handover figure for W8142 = 1.0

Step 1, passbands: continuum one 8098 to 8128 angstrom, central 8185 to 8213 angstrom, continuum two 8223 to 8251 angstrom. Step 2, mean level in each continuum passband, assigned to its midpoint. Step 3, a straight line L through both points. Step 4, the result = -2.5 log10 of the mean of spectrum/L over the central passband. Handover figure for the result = 0.04 mag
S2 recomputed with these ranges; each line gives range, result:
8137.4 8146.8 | 18.8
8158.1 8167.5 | 18.8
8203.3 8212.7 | 17.9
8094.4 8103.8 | 19.2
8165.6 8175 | 18.1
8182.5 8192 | 17.5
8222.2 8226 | 17.9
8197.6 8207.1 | 17.4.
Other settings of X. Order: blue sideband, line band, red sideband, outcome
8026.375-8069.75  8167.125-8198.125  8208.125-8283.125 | 0.5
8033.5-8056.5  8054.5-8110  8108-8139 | -1.0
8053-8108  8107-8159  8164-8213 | -0.5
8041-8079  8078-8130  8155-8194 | -1.0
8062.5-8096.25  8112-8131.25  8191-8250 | -0.2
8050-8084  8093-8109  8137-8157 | -0.3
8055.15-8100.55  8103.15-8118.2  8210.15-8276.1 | 0.1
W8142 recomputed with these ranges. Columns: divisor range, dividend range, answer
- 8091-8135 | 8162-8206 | 0.95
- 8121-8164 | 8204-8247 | 0.97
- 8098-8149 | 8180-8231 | 0.95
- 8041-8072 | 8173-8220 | 0.95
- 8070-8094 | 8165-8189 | 0.96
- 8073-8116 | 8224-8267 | 0.96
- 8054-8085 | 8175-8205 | 0.94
